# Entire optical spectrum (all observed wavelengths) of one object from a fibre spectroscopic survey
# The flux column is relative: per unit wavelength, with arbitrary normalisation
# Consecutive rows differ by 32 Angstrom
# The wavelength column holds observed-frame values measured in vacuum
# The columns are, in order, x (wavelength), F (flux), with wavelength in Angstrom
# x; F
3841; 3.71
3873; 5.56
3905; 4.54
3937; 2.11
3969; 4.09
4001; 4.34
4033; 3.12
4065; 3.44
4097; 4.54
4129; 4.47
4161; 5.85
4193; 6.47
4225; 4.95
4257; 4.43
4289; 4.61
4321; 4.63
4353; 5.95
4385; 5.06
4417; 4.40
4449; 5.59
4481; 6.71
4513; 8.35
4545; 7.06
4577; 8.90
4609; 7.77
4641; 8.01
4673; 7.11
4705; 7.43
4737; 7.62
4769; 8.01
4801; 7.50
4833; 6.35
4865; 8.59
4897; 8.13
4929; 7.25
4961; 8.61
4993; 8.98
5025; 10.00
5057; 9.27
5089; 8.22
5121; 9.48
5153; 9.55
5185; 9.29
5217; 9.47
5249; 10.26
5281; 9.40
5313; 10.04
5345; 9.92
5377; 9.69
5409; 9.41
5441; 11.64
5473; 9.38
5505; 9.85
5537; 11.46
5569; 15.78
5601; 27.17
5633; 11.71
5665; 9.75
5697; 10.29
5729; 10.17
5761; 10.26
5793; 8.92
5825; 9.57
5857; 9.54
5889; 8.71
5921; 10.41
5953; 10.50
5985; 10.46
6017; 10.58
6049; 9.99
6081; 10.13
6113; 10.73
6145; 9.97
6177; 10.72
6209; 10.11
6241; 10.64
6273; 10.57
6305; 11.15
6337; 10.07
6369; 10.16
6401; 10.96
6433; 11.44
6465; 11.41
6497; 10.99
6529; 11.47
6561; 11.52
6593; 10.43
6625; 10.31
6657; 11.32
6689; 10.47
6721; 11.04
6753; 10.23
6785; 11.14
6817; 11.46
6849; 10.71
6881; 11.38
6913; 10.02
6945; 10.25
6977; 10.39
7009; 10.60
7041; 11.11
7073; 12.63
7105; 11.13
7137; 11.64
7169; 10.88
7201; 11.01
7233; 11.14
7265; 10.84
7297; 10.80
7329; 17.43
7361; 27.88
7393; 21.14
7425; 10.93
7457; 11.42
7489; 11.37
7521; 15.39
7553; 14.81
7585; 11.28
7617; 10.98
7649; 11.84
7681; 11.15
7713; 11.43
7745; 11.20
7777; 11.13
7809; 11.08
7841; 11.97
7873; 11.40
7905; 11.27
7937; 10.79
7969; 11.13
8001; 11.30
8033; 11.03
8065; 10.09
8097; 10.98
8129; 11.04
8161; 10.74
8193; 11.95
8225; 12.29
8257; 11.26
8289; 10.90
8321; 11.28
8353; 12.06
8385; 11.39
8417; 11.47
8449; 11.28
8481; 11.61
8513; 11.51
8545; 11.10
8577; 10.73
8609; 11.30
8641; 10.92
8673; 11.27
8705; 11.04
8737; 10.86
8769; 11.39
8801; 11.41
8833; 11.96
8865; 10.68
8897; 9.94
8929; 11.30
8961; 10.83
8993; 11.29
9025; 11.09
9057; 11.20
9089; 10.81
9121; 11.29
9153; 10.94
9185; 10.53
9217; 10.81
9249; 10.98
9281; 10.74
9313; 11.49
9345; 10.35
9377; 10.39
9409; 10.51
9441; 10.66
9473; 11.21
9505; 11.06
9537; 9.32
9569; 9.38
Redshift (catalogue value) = 0.121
